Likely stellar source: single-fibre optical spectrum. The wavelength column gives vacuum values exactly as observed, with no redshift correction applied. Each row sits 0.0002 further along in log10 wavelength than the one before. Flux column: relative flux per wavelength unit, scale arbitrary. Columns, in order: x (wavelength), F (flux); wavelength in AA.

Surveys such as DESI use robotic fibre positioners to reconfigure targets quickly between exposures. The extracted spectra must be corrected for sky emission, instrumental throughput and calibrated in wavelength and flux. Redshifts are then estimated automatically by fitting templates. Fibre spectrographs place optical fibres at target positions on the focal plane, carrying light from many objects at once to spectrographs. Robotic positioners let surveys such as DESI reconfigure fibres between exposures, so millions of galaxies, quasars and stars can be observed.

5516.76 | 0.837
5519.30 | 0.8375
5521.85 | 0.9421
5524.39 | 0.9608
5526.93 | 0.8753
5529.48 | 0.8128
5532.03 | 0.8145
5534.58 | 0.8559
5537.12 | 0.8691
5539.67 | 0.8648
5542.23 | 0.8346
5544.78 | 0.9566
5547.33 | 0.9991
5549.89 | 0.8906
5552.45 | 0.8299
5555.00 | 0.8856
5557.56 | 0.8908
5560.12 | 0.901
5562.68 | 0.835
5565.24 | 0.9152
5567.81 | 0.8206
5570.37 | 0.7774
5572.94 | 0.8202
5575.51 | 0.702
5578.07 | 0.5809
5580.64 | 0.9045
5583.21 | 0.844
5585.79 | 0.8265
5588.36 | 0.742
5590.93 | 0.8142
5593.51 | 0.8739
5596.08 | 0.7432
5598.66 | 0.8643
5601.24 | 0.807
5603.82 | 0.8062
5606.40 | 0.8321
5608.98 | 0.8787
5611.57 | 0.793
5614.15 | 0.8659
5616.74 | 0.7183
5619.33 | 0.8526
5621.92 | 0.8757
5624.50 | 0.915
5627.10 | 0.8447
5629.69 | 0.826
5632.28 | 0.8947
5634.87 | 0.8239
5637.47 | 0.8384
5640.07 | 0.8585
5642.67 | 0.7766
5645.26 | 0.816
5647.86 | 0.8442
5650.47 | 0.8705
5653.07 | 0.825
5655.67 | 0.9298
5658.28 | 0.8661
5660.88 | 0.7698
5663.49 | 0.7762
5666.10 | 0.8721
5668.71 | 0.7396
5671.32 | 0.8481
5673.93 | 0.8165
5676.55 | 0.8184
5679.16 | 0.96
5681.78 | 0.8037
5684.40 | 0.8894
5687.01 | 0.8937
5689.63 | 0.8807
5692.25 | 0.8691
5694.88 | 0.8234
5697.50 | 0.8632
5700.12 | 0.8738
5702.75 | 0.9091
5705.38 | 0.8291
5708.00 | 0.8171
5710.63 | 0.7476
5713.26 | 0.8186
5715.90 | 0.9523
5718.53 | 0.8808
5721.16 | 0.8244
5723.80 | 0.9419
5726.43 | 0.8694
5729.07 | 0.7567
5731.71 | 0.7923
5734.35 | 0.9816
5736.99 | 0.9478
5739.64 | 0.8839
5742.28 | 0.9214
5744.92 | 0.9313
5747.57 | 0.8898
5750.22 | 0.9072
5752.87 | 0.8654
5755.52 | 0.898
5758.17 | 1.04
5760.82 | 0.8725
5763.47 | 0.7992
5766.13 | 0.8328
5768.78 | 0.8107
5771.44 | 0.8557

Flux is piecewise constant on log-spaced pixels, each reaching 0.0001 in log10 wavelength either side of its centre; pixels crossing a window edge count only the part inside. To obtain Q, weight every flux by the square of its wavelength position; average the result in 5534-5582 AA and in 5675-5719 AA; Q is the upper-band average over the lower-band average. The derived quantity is 1.1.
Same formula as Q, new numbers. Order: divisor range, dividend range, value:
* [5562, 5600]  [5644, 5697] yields 1.09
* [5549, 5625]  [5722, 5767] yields 1.14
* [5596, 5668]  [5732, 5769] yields 1.12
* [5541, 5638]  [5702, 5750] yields 1.09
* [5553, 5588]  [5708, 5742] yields 1.11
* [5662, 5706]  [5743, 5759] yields 1.10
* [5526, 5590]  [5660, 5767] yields 1.09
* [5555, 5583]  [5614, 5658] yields 1.06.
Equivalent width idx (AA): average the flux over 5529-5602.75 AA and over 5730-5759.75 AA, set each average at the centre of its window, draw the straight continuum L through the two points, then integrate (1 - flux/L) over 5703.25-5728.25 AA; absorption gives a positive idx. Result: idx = 1.3 AA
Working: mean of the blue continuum 0.837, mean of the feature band 0.853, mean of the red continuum 0.912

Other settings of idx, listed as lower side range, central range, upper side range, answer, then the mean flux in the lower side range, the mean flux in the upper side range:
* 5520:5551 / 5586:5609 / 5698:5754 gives 1.79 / 0.889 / 0.873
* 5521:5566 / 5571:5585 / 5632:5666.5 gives 1.55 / 0.885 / 0.838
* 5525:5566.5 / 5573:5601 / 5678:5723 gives 2.64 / 0.878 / 0.861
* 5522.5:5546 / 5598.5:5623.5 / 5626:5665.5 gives 0.60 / 0.873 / 0.838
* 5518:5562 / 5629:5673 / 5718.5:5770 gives 2.44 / 0.883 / 0.883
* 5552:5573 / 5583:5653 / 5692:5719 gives 1.89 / 0.856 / 0.851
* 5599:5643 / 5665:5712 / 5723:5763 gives 1.26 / 0.838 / 0.897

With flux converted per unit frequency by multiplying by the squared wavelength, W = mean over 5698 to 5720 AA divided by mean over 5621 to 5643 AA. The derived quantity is 1.03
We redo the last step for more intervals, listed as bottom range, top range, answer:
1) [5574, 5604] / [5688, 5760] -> 1.16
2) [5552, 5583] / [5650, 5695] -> 1.07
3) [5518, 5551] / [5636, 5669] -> 0.98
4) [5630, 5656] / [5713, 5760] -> 1.10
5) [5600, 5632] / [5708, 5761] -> 1.10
